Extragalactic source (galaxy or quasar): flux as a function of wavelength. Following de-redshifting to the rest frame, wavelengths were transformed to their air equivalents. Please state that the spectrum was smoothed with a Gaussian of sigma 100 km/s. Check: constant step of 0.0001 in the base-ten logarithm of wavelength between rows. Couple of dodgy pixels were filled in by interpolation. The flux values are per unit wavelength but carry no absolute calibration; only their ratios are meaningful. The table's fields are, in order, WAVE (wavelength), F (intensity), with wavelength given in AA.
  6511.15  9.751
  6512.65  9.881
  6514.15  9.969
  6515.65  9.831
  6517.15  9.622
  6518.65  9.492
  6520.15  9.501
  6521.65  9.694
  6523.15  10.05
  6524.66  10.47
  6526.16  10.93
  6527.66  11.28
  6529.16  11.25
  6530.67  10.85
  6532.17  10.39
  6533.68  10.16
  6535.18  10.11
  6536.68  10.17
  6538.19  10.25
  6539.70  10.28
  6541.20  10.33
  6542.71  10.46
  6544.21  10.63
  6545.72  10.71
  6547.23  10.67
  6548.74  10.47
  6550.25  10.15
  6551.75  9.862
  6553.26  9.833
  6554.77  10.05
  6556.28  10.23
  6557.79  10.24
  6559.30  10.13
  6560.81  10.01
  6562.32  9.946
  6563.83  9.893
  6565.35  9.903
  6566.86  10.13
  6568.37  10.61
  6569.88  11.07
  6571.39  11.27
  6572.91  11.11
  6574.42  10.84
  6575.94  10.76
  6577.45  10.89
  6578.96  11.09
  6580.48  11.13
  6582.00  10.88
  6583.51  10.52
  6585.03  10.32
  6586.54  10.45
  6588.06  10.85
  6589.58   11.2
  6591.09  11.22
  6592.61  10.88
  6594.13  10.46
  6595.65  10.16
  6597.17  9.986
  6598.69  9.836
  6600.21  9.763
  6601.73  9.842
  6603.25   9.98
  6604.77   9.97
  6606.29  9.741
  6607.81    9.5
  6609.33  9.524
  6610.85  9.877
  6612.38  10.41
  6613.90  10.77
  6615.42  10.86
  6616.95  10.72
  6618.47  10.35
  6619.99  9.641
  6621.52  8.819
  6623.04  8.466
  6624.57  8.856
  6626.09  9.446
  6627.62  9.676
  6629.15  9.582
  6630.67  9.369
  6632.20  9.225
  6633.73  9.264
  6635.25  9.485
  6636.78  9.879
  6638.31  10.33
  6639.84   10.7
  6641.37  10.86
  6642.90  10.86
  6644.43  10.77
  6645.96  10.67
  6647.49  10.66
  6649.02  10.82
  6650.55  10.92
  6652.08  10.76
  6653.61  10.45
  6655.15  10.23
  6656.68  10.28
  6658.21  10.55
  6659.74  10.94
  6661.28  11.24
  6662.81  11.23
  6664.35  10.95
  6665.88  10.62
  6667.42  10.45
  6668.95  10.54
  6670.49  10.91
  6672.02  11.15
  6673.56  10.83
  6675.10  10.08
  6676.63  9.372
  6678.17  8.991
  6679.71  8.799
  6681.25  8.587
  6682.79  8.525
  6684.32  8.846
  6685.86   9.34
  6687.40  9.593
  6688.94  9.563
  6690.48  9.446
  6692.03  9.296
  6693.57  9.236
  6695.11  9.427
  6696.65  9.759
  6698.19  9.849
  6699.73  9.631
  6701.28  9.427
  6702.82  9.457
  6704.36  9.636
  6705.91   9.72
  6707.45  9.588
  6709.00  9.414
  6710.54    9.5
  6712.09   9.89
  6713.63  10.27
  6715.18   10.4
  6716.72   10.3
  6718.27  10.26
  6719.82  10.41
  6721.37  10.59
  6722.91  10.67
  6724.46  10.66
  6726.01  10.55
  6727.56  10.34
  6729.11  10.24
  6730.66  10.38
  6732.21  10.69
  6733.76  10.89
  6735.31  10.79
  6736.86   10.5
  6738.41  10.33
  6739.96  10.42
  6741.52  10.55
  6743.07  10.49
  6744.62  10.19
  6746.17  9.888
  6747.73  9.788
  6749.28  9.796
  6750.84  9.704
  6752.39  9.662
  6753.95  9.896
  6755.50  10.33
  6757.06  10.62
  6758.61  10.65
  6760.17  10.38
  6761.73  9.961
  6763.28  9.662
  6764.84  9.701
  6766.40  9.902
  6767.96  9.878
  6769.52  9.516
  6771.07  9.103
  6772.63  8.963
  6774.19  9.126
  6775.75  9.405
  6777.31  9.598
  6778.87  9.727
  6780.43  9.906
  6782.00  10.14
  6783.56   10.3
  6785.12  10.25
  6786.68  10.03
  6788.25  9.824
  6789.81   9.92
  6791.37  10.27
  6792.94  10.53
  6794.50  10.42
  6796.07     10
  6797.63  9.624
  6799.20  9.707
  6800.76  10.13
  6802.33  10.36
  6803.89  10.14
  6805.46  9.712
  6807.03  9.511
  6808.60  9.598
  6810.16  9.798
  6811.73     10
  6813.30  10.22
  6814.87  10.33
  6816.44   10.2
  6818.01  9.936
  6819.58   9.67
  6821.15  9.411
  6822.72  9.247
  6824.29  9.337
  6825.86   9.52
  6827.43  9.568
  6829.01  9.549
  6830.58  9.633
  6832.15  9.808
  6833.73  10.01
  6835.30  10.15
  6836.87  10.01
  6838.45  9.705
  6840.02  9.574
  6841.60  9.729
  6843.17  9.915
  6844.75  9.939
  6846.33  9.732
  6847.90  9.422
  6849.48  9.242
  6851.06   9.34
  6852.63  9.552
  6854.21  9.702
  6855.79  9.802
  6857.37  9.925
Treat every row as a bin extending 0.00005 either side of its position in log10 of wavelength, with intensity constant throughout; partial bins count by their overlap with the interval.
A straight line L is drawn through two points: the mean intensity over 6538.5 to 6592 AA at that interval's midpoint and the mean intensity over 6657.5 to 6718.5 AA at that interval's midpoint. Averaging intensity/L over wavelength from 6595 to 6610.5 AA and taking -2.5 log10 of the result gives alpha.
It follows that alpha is 0.053 mag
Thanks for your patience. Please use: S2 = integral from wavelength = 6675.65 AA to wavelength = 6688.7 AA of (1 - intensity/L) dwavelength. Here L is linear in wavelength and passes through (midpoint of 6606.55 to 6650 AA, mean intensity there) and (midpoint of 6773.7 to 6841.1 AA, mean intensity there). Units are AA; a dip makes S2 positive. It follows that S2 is 1.18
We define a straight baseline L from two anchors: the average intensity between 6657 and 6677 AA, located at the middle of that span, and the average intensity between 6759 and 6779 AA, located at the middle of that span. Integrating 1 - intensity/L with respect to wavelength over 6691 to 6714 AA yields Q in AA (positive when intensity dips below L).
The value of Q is 1.63 AA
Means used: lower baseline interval 10.7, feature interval 9.59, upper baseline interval 9.63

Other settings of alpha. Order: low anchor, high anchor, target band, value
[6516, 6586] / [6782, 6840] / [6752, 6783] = 0.019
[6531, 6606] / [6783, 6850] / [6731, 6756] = -0.024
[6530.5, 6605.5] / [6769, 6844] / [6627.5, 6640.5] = 0.058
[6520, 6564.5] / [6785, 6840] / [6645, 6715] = 0.011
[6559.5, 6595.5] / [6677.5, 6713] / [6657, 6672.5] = -0.120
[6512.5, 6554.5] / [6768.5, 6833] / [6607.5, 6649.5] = 0.013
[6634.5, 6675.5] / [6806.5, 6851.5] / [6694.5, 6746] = 0.014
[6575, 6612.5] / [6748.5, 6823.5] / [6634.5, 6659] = -0.029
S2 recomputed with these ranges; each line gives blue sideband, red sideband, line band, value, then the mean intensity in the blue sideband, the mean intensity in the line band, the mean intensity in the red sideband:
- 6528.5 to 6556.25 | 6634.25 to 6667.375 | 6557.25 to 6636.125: 2.4 AA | 10.4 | 10.2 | 10.6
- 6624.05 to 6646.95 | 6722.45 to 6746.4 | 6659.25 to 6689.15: 0.4 AA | 9.95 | 10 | 10.5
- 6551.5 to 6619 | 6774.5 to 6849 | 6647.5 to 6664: -0.8 AA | 10.4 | 10.7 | 9.85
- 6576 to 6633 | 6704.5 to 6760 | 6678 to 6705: 2.4 AA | 10.1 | 9.31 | 10.2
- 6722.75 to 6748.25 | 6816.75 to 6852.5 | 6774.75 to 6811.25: 0.1 AA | 10.4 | 9.95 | 9.66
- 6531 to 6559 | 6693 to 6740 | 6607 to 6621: 0.1 AA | 10.3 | 10.2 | 10.1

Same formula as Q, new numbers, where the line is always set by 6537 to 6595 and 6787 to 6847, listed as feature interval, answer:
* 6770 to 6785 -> 0.53 AA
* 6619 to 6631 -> 1.29 AA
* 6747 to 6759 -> -0.01 AA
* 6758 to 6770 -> 0.05 AA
